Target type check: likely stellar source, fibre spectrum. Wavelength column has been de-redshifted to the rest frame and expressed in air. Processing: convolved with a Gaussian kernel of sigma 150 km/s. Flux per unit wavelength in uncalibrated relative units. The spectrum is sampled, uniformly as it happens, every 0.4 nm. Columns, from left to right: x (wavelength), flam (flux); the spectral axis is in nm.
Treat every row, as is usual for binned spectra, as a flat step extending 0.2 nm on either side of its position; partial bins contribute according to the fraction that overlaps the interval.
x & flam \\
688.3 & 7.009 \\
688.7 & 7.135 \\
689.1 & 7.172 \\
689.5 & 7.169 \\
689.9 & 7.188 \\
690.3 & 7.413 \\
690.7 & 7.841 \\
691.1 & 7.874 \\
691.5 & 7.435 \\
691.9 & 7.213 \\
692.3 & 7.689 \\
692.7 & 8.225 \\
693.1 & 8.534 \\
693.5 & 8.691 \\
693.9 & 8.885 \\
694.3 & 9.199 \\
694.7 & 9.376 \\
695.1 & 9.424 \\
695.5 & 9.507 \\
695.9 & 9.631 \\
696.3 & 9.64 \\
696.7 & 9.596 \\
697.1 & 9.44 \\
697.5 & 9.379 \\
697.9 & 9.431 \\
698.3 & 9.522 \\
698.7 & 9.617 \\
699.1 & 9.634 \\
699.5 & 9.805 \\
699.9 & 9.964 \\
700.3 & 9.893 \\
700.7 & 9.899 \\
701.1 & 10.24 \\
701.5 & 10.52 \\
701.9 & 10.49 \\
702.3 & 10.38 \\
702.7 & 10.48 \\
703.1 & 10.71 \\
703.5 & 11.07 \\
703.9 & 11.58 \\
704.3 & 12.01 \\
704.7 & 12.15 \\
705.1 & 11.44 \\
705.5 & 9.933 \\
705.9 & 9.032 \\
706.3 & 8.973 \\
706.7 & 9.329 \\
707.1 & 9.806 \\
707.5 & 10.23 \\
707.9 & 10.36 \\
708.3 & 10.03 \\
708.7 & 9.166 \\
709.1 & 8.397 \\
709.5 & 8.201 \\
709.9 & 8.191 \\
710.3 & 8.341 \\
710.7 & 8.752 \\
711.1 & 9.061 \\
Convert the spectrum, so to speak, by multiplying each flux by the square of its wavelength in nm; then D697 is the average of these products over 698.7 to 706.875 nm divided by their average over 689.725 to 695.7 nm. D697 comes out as 1.28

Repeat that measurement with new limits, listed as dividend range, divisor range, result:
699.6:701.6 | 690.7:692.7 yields 1.35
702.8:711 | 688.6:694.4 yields 1.32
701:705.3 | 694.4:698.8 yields 1.18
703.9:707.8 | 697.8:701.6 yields 1.07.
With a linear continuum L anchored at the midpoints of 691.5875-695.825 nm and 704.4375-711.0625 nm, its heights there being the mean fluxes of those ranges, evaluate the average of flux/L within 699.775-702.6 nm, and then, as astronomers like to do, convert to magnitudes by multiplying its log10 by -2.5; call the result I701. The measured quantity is -0.12 mag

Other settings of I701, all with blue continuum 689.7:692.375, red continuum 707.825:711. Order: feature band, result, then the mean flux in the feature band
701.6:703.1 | -0.247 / 10.5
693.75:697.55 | -0.197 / 9.42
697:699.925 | -0.187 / 9.58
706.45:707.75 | -0.126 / 9.78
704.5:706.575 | -0.195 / 10.3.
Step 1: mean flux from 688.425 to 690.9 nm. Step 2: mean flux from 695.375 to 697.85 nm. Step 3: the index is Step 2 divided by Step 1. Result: 1.30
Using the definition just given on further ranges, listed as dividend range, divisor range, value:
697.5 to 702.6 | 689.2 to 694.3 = 1.26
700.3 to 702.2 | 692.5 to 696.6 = 1.12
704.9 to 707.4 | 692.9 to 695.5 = 1.08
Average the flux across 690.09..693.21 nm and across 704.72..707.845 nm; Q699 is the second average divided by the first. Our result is 1.3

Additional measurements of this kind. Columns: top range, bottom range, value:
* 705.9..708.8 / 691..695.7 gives 1.14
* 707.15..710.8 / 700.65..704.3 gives 0.85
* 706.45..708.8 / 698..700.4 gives 1.01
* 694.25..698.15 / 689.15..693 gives 1.25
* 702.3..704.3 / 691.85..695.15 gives 1.28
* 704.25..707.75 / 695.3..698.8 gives 1.08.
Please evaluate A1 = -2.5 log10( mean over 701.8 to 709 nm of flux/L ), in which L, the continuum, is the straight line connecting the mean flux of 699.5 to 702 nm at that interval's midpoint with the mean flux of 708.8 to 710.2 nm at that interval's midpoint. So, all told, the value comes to -0.13 mag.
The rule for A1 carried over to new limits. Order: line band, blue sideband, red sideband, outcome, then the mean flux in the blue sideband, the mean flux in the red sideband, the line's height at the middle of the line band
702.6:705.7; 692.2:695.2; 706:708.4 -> -0.18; 8.77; 9.75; 9.52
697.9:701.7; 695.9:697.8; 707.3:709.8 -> -0.04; 9.52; 9.35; 9.48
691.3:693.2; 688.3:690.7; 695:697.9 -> 0.05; 7.25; 9.51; 8.15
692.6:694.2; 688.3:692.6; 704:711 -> -0.11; 7.41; 9.69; 7.81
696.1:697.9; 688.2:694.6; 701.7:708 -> -0.07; 7.83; 10.5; 8.94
